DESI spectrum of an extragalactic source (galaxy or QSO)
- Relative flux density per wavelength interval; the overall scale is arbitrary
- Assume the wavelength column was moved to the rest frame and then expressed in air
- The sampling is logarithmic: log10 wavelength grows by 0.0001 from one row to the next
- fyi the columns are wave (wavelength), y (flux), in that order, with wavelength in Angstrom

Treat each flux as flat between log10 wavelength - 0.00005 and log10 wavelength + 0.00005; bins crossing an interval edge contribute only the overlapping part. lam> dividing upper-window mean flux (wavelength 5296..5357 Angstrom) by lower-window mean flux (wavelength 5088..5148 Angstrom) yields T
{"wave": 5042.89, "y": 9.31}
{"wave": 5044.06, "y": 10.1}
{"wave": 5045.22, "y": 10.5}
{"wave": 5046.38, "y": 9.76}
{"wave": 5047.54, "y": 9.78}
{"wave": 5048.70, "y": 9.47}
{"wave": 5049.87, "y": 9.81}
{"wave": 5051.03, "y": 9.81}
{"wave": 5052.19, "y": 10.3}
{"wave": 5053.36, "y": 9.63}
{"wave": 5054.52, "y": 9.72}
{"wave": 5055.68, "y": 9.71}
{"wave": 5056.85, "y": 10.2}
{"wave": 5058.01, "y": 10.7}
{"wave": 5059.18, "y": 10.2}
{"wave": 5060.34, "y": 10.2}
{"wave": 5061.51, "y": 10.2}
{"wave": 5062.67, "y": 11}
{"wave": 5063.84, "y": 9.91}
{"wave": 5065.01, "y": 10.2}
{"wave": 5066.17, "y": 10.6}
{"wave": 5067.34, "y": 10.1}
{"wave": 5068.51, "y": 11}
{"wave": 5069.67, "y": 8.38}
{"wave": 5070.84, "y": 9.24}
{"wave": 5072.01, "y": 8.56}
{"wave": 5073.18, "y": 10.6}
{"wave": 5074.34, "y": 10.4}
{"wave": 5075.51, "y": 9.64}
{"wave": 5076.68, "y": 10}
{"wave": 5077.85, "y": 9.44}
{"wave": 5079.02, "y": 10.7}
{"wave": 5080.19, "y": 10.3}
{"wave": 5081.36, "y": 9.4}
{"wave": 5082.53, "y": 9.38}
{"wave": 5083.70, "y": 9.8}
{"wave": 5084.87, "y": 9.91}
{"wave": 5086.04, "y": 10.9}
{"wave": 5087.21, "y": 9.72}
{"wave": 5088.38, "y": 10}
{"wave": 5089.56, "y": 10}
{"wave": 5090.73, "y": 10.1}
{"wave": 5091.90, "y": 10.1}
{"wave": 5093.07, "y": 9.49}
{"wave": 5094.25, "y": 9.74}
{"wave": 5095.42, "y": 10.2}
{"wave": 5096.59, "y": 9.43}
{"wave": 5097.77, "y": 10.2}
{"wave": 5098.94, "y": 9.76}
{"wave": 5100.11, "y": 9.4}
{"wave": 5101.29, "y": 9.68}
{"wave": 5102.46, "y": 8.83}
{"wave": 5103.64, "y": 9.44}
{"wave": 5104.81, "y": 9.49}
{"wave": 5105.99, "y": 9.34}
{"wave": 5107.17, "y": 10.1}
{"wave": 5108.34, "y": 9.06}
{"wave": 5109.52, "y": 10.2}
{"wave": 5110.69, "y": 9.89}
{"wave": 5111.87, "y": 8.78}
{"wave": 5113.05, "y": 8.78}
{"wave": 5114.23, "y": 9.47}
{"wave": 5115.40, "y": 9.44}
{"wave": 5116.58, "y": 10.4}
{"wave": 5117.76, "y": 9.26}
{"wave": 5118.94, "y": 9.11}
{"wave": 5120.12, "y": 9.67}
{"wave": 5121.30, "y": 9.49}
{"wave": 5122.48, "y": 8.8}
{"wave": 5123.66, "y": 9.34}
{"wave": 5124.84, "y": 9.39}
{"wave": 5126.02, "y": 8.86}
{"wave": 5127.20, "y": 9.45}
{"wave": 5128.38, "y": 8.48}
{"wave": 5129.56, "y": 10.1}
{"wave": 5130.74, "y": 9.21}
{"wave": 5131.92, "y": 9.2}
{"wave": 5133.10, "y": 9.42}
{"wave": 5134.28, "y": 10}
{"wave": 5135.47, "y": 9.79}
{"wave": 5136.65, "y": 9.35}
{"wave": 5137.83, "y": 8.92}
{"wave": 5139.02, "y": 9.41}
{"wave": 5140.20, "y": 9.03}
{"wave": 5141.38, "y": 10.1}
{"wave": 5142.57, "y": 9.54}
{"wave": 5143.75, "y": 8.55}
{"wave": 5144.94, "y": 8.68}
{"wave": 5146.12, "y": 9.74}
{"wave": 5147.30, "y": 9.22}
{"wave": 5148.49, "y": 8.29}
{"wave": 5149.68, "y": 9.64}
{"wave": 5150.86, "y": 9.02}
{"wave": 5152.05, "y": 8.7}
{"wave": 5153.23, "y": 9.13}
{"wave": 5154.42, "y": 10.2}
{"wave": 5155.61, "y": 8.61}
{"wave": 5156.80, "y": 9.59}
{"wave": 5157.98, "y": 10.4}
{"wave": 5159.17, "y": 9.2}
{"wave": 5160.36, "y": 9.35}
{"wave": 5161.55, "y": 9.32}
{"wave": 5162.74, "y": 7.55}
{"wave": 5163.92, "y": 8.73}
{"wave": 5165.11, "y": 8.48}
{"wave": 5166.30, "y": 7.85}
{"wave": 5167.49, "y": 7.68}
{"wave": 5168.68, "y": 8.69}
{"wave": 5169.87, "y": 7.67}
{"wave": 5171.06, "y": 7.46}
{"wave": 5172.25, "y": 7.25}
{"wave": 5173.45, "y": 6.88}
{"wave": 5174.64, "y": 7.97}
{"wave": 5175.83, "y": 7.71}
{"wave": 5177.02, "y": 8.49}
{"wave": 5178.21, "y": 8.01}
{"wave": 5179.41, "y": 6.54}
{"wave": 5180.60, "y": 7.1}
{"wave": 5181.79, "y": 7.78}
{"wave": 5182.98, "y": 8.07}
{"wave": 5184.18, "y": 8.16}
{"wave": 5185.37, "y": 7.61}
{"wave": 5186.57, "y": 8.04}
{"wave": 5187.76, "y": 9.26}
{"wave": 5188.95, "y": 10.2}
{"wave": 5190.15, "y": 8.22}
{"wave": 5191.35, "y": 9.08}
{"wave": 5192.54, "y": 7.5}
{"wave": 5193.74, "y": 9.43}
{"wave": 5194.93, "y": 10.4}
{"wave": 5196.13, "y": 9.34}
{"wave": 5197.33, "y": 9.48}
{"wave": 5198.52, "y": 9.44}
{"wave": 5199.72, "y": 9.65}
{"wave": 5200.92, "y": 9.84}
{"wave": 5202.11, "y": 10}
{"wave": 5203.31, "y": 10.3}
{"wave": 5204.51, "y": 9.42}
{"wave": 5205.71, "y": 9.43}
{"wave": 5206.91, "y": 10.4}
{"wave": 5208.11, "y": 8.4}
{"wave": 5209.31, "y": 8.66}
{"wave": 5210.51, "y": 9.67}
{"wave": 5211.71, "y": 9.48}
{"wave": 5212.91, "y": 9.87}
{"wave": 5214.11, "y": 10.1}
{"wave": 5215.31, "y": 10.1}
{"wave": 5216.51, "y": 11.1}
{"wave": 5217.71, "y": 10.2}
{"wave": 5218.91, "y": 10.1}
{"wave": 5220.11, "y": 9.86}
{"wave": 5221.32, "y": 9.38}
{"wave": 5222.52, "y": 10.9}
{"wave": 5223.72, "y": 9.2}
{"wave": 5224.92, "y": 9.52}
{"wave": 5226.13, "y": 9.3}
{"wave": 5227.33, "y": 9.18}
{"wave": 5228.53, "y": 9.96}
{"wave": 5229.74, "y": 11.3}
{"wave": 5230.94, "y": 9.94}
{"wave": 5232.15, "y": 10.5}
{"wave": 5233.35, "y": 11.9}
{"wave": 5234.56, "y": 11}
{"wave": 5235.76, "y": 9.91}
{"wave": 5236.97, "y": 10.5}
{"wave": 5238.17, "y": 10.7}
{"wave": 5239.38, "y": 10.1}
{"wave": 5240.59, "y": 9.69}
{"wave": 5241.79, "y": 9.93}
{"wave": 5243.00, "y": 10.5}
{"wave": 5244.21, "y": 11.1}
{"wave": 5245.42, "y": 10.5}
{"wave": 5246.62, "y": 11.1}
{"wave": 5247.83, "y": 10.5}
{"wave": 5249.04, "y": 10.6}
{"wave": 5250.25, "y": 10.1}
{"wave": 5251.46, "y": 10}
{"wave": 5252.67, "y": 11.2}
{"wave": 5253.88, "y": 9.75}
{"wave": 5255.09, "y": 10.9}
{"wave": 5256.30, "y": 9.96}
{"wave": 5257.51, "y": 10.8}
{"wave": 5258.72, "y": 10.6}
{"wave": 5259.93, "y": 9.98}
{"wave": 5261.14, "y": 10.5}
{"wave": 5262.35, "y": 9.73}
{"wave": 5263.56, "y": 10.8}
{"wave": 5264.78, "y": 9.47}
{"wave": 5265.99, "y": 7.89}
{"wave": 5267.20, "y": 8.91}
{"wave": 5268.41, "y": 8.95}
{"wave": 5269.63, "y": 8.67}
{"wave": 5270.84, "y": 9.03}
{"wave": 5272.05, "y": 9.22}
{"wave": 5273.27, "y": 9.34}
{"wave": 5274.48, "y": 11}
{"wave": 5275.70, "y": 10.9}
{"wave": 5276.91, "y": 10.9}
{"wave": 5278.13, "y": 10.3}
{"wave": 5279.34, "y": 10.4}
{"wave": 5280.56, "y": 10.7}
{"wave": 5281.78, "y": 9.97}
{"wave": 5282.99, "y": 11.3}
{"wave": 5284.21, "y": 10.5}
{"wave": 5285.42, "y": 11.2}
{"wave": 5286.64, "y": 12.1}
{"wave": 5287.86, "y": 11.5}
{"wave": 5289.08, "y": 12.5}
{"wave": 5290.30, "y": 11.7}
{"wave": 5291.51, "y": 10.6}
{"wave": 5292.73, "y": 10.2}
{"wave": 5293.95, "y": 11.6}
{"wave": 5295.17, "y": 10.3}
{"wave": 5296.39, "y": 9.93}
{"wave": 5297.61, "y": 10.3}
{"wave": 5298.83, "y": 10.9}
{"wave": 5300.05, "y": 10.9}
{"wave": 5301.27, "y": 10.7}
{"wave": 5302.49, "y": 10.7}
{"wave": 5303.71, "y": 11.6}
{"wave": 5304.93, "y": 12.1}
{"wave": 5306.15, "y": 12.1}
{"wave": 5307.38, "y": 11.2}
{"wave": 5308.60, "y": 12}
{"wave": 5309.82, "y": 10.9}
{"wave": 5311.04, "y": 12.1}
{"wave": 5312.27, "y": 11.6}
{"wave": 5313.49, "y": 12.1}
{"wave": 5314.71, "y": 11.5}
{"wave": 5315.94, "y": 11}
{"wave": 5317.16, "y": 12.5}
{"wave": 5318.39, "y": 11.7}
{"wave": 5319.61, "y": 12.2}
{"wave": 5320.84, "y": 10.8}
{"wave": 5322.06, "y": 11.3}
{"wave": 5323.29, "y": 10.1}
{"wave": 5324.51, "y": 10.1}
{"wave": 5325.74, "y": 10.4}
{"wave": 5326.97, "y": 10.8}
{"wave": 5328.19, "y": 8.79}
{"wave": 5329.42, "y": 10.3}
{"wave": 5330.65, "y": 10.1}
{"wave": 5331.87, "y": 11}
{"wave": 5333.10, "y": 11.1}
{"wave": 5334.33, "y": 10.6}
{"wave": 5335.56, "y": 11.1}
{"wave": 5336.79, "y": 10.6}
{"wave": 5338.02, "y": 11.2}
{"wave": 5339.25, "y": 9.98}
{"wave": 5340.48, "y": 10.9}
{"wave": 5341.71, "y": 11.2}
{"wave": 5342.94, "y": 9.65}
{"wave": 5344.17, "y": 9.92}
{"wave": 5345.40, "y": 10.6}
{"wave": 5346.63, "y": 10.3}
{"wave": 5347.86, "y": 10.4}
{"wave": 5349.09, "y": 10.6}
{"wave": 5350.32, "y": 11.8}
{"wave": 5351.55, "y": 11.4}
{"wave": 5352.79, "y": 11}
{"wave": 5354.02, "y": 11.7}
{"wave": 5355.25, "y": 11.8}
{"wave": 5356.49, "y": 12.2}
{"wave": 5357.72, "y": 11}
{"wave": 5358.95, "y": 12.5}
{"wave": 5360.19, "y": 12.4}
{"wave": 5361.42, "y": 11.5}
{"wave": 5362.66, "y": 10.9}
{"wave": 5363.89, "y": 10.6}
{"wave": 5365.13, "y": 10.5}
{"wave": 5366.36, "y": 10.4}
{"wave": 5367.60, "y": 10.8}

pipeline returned 1.16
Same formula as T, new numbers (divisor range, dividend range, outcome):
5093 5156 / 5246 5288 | 1.09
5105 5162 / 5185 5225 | 1.02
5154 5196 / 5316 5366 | 1.30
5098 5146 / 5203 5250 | 1.08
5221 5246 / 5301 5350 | 1.07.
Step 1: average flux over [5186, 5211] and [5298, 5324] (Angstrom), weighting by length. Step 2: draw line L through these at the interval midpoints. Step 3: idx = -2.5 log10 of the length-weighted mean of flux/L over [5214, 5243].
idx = -0.03 mag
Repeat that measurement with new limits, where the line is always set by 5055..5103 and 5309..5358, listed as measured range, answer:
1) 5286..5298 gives -0.029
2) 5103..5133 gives 0.078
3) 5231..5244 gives 0.011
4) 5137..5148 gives 0.107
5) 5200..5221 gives 0.070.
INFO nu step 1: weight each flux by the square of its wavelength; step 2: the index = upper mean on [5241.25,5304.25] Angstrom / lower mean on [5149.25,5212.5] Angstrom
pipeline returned 1.23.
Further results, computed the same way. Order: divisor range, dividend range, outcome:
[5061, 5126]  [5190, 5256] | 1.08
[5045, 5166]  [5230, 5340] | 1.19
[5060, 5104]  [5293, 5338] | 1.22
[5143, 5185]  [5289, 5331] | 1.38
